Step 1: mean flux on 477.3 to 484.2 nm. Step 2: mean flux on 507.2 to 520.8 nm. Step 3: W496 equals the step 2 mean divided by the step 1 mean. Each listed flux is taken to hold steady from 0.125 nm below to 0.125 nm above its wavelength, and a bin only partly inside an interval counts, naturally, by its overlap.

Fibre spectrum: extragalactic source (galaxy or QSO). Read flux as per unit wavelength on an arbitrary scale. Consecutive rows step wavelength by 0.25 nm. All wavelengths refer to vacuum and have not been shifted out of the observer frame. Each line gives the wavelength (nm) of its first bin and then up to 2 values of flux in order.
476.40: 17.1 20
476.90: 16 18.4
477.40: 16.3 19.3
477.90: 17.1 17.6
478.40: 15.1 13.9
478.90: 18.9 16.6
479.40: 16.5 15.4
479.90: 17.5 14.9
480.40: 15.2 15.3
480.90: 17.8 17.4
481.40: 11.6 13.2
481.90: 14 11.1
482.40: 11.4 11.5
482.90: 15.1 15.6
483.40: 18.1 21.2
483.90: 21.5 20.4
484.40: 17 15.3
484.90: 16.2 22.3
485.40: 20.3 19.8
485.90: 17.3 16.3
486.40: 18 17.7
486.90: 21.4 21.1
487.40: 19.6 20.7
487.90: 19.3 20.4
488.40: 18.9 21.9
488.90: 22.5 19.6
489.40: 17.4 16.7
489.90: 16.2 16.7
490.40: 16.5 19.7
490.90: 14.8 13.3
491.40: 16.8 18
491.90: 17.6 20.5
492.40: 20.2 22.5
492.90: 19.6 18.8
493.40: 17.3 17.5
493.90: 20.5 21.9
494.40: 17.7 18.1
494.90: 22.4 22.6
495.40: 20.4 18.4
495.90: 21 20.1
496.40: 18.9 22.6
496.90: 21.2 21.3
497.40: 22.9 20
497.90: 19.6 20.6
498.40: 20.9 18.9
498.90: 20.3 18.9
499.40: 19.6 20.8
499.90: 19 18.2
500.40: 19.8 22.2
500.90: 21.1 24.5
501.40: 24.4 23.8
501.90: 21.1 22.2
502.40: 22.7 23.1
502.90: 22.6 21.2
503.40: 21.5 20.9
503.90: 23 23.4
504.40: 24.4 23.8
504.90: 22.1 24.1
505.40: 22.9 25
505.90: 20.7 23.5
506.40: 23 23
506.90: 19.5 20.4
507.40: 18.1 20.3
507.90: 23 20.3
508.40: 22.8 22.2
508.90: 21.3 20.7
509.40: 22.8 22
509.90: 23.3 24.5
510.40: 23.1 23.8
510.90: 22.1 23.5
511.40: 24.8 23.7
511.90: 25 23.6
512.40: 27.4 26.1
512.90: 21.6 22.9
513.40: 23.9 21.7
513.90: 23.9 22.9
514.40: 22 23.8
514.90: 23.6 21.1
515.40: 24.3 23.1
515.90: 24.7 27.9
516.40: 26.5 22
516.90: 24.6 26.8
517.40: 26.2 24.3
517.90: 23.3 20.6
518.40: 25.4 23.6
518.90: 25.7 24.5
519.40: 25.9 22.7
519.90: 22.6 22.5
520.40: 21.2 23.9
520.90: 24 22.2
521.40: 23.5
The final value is 1.5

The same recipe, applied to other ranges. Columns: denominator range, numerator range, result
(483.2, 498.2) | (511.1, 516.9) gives 1.24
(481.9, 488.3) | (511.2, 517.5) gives 1.35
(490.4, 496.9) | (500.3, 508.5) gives 1.16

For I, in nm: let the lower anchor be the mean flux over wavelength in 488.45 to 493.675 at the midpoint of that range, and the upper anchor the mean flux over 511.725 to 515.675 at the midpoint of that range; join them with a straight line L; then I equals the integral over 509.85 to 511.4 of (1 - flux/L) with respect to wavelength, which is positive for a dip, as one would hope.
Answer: -0.04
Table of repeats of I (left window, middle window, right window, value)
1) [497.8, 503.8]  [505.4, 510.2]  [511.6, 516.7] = 0.15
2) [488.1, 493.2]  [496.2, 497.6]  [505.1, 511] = -0.10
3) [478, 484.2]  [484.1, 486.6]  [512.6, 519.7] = -0.21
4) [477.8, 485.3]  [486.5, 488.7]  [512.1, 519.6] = -0.31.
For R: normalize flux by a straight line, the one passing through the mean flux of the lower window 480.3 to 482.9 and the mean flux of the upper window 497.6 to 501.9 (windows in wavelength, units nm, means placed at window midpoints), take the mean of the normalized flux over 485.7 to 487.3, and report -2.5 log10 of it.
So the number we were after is -0.19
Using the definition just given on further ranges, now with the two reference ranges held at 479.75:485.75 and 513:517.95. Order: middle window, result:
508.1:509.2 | 0.04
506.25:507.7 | 0.06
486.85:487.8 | -0.18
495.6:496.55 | -0.02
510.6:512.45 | -0.05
